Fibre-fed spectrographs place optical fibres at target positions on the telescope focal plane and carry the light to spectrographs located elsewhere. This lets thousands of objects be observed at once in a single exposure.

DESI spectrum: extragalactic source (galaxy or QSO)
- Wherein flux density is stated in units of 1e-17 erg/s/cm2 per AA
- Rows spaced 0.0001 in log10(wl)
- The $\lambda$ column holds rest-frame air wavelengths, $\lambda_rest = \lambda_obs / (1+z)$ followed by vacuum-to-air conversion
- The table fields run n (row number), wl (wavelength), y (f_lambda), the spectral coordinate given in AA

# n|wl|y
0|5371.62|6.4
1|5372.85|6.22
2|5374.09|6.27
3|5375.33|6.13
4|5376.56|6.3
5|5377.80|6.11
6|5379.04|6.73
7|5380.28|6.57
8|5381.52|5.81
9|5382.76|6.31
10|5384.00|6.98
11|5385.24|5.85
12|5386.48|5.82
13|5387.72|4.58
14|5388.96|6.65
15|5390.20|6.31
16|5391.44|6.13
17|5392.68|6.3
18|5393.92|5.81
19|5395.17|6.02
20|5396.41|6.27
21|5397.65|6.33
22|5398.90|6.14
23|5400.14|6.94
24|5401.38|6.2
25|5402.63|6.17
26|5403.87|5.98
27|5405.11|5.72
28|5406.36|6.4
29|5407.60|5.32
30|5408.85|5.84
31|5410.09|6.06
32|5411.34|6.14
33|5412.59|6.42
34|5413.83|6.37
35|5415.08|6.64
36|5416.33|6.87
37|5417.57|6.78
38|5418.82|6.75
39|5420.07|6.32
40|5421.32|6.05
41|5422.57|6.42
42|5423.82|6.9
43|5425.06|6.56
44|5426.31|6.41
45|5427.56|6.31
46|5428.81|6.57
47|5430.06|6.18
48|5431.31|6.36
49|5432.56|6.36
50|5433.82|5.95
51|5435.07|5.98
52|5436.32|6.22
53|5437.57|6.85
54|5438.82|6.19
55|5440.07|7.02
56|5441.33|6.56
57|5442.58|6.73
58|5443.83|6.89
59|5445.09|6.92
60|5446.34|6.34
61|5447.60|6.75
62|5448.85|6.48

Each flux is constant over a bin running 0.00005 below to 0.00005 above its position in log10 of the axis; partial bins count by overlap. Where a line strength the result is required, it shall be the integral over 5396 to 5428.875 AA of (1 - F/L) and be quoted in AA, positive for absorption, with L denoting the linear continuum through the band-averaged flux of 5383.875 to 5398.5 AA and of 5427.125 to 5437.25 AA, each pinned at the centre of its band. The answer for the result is -0.9 AA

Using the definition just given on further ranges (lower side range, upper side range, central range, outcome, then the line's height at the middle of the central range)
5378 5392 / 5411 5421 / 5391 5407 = 0.4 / 6.33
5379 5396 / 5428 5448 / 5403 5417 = 0.3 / 6.28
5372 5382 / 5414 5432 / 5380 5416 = 1.4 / 6.38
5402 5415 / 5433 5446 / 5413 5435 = -0.5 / 6.29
